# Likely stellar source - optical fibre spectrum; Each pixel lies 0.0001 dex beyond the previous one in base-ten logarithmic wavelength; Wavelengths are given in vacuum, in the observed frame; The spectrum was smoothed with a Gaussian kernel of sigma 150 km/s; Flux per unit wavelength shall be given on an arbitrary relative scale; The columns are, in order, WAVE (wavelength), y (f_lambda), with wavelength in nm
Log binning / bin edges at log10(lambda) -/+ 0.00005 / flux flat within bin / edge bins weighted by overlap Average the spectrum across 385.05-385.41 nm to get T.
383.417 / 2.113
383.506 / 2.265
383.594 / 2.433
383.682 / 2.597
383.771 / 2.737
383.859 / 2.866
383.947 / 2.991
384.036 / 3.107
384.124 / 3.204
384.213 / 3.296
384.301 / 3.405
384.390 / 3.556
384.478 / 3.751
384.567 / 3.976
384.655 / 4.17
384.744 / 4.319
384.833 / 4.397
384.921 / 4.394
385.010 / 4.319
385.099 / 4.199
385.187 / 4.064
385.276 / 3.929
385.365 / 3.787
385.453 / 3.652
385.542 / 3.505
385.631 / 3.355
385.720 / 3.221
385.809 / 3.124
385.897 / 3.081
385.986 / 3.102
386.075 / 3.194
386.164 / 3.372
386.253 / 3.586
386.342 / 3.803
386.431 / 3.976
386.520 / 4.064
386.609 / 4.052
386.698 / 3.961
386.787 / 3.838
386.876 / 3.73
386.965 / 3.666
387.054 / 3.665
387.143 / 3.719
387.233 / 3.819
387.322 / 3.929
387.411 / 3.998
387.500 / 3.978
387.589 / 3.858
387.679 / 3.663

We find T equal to 4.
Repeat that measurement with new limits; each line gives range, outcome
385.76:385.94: 3.12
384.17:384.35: 3.36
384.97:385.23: 4.2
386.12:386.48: 3.69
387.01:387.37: 3.78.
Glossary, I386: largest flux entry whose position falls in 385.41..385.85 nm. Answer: 3.652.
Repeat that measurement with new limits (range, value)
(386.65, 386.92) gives 3.961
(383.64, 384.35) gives 3.405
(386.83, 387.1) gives 3.73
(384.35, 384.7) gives 4.17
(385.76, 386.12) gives 3.194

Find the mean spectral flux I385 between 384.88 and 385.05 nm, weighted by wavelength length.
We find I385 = 4.35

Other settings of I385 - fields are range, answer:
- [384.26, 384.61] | 3.67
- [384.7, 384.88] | 4.36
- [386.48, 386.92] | 3.93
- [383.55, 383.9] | 2.66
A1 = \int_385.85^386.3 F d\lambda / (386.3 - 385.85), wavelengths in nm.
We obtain 3.27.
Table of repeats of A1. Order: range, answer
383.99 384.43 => 3.31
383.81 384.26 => 3.09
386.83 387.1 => 3.69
